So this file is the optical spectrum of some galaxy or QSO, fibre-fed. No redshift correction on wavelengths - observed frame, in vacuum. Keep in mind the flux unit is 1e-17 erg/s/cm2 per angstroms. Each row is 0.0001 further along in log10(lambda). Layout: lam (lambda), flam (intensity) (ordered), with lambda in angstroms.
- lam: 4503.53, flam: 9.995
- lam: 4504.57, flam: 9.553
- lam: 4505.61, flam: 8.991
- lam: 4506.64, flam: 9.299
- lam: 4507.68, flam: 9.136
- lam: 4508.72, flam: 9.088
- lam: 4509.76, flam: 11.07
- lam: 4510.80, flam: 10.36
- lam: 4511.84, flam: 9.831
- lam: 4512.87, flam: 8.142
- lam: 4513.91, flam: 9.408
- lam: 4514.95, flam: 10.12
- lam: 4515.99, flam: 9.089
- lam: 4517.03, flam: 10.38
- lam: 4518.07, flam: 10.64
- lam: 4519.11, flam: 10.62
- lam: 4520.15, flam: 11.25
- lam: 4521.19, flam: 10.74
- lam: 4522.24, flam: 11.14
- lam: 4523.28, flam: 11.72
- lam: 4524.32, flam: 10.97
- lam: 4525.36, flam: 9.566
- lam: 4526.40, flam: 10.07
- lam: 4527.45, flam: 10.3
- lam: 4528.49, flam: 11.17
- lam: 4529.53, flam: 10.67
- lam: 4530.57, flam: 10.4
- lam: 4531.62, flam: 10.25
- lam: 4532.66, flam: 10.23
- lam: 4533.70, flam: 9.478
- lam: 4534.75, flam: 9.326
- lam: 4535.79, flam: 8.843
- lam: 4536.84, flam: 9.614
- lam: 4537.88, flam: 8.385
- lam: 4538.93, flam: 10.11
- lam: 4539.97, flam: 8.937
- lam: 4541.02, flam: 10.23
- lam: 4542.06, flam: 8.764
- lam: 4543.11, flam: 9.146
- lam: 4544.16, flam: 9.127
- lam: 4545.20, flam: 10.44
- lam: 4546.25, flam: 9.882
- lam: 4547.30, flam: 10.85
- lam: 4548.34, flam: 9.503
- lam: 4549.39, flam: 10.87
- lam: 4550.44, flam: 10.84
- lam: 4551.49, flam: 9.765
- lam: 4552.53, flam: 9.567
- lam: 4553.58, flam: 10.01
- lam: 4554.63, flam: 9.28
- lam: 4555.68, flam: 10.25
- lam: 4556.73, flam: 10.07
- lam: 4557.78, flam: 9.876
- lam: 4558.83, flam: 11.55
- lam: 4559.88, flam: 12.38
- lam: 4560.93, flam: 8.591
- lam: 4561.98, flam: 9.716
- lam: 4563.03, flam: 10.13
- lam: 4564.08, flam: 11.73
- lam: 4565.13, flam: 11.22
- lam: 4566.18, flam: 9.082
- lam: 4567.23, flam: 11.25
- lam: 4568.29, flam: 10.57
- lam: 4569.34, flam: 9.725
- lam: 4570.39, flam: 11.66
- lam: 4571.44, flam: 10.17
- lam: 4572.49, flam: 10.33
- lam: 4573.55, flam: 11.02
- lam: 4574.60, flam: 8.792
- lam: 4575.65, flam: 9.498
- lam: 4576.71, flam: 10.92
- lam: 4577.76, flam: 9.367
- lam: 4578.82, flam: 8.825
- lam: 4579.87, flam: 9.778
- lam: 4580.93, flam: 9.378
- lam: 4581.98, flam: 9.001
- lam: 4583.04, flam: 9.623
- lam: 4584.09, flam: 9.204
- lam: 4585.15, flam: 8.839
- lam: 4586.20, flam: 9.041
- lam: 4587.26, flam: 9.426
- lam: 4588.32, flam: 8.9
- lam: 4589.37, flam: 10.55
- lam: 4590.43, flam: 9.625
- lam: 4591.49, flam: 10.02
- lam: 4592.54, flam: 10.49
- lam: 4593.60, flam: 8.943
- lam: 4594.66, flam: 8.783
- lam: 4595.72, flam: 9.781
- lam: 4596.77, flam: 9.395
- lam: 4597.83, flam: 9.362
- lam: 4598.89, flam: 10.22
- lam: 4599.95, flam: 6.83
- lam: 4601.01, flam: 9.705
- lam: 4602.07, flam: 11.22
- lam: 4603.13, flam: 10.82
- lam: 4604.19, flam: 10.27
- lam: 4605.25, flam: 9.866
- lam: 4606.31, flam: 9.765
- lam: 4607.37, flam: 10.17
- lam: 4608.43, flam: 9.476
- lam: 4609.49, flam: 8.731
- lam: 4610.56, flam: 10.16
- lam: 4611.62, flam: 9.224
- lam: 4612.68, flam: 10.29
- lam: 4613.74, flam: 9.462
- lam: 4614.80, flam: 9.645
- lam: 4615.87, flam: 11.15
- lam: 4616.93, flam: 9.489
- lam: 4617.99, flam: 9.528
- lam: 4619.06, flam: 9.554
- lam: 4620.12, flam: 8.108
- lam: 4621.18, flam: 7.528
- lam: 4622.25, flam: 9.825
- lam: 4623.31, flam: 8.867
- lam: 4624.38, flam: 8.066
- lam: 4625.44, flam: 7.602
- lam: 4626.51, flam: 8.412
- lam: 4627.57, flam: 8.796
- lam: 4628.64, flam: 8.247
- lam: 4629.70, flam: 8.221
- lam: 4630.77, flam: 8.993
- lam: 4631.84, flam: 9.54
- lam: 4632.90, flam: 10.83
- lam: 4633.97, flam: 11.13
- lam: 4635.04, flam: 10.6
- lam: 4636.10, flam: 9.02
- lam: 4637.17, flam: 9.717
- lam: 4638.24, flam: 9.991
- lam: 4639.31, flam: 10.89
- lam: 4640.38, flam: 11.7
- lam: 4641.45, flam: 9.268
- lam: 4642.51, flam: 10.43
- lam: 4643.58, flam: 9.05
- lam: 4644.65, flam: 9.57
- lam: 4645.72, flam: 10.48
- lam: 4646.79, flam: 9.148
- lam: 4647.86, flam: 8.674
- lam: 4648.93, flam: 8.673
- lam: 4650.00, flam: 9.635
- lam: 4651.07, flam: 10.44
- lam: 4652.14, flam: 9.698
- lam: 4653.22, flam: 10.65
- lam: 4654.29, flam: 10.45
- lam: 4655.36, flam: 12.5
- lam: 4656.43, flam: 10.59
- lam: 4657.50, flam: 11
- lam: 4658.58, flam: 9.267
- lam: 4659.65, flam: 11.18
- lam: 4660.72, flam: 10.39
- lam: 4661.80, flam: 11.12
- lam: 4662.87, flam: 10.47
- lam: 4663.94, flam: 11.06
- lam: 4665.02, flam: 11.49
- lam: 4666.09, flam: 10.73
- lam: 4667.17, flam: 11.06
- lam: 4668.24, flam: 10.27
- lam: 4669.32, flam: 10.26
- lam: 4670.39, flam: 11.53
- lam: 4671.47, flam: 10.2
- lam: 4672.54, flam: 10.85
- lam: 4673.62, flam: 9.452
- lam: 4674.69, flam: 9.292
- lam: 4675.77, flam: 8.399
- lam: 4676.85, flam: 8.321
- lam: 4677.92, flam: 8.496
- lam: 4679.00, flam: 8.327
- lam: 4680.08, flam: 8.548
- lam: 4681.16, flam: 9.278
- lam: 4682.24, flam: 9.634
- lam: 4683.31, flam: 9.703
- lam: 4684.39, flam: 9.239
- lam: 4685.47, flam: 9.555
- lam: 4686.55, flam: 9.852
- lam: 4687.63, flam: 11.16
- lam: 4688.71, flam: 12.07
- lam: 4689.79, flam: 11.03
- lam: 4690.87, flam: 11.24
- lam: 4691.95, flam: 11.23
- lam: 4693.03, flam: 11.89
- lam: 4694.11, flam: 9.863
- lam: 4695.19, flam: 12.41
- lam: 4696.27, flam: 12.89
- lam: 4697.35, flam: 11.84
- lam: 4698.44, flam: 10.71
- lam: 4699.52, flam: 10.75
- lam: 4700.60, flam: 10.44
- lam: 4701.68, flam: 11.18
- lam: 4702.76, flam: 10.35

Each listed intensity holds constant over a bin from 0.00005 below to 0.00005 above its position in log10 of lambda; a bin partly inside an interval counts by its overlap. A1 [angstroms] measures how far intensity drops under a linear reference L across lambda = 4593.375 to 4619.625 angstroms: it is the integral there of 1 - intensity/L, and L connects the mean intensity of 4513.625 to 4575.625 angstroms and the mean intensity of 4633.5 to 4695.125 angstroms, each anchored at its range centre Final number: 1.3 angstroms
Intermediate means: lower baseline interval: 10.2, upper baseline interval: 10.2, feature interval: 9.68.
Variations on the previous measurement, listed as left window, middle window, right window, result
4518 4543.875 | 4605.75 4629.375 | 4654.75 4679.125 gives 2.4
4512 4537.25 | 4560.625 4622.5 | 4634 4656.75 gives 2.4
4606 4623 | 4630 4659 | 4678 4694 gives -0.9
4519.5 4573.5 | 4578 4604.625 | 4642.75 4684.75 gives 1.6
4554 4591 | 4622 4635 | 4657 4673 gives 1.7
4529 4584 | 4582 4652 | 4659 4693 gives 3.9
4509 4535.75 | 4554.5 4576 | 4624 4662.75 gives -0.5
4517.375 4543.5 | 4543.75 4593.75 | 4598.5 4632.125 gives -1.3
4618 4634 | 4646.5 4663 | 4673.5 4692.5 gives -1.7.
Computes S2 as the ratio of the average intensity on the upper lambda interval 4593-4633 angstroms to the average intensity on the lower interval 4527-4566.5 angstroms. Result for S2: 0.93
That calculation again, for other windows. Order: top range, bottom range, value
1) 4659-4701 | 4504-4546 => 1.05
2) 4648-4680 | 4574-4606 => 1.06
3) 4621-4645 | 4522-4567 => 0.93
